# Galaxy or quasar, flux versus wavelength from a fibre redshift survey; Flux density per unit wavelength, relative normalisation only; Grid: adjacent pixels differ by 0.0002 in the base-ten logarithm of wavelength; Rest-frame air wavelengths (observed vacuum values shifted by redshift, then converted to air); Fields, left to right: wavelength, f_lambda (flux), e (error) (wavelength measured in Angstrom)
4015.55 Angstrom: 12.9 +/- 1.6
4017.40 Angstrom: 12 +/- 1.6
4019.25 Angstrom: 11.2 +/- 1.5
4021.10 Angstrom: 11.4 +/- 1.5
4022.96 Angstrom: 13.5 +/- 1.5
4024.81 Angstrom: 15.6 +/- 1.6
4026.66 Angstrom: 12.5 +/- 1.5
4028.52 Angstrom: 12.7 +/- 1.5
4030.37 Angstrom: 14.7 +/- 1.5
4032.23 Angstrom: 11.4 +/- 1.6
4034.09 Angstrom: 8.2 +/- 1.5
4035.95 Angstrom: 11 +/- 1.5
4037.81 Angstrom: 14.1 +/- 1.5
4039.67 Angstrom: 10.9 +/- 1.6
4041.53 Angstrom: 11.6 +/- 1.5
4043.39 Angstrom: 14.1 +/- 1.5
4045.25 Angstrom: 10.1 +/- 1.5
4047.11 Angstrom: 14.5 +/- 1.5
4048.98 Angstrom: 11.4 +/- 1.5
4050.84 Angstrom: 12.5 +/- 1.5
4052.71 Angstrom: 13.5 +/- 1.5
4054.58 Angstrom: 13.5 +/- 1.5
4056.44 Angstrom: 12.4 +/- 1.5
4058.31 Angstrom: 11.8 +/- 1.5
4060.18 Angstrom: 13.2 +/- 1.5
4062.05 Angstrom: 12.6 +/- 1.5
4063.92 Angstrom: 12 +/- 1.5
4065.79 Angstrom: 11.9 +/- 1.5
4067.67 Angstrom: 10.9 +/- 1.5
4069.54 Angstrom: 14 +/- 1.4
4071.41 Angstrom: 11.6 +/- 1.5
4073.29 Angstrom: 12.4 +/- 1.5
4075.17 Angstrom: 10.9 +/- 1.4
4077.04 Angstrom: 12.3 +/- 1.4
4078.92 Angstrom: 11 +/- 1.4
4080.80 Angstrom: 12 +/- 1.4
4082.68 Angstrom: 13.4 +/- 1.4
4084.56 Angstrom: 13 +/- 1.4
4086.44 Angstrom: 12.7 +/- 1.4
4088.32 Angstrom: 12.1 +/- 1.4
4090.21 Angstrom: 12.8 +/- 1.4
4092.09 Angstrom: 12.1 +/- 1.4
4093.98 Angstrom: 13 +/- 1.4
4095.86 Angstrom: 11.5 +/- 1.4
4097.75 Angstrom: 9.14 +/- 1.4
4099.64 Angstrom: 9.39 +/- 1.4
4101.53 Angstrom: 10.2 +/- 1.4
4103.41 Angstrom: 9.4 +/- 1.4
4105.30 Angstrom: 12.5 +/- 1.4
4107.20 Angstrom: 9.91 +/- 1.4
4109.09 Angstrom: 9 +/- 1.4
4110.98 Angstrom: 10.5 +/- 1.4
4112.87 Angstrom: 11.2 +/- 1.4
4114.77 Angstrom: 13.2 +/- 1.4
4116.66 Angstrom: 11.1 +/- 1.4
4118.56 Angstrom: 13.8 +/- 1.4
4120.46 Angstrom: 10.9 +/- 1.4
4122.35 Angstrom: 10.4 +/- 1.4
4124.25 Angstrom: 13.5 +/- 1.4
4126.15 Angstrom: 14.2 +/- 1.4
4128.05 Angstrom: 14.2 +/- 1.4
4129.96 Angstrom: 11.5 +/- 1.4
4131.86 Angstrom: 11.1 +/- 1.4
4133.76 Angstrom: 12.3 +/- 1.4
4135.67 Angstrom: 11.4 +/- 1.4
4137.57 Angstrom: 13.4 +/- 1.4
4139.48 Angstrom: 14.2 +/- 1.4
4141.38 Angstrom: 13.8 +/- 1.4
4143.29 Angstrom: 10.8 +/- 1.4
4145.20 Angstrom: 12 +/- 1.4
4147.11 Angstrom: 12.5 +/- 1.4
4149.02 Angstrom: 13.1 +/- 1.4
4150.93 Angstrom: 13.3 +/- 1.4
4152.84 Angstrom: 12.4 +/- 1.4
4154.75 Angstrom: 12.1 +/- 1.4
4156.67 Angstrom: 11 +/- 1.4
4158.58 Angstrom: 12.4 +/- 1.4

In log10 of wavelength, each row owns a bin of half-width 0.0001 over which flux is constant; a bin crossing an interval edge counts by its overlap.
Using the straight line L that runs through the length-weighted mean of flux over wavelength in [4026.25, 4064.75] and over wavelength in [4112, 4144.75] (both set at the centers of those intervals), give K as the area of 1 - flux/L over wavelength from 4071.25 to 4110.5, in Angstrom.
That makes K 2.97 Angstrom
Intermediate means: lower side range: 12.3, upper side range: 12.4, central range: 11.4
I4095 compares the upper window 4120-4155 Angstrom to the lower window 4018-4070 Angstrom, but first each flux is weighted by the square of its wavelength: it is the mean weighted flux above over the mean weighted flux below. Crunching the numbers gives 1.1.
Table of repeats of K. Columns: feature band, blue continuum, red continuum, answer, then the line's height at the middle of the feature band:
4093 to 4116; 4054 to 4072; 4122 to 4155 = 3.2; 12.5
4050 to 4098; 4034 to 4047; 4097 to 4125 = -3.7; 11.4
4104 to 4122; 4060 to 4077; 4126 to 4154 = 1.7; 12.4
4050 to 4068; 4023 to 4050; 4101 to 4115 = -1.0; 11.8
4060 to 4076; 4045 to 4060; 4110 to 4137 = 0.5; 12.5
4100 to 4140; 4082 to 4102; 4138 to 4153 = 1.9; 12.3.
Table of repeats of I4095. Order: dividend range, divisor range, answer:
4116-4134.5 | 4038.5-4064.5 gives 1.02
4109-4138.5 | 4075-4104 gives 1.06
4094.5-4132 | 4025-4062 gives 0.95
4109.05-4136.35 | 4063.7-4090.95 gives 1.00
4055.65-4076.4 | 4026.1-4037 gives 1.05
